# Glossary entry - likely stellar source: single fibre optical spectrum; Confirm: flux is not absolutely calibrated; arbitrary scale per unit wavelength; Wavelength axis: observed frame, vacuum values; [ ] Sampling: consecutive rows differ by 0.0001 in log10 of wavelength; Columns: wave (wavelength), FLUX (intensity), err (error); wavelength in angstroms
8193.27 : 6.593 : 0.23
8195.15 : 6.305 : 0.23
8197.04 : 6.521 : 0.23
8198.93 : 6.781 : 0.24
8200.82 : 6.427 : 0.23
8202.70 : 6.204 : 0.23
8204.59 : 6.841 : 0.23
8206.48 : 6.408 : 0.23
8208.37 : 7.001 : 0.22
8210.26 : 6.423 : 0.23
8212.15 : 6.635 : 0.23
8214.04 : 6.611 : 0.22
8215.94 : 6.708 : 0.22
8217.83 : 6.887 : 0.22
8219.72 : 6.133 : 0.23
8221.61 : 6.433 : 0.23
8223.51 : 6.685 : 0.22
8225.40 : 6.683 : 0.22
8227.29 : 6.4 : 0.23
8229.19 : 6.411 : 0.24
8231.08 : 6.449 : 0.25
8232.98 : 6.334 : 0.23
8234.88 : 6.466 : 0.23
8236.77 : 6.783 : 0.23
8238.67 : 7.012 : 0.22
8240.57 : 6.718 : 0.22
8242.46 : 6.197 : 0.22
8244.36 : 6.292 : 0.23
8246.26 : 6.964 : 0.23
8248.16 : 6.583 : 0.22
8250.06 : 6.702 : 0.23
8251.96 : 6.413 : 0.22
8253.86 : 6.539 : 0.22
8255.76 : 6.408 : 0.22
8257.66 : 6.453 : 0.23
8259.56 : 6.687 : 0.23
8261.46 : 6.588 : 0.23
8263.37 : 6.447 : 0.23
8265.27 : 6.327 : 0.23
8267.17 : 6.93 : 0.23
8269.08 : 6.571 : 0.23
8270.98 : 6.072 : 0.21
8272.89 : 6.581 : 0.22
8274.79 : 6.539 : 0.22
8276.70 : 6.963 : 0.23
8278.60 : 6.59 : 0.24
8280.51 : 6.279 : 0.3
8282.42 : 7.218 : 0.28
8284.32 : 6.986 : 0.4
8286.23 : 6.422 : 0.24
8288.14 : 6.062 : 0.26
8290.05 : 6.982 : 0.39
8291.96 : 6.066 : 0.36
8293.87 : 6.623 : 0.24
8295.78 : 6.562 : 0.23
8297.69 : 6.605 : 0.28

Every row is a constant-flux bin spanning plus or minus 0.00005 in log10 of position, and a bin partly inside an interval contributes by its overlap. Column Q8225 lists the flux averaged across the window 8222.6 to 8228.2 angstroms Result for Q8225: 6.6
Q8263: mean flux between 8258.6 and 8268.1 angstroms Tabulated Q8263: 6.6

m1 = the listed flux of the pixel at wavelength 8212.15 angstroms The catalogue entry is 6.635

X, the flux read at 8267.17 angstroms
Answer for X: 6.93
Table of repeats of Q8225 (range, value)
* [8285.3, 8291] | 6.48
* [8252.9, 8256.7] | 6.48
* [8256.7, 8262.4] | 6.58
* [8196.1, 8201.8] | 6.58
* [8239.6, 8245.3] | 6.41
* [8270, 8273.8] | 6.32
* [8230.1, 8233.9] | 6.39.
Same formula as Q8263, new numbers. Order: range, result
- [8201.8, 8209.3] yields 6.61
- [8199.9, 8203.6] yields 6.33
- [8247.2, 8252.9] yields 6.56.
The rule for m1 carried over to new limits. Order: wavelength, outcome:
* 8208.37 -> 7.001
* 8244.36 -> 6.292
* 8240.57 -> 6.718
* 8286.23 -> 6.422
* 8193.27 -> 6.593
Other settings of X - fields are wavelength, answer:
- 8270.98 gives 6.072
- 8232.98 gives 6.334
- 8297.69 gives 6.605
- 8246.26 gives 6.964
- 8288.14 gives 6.062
